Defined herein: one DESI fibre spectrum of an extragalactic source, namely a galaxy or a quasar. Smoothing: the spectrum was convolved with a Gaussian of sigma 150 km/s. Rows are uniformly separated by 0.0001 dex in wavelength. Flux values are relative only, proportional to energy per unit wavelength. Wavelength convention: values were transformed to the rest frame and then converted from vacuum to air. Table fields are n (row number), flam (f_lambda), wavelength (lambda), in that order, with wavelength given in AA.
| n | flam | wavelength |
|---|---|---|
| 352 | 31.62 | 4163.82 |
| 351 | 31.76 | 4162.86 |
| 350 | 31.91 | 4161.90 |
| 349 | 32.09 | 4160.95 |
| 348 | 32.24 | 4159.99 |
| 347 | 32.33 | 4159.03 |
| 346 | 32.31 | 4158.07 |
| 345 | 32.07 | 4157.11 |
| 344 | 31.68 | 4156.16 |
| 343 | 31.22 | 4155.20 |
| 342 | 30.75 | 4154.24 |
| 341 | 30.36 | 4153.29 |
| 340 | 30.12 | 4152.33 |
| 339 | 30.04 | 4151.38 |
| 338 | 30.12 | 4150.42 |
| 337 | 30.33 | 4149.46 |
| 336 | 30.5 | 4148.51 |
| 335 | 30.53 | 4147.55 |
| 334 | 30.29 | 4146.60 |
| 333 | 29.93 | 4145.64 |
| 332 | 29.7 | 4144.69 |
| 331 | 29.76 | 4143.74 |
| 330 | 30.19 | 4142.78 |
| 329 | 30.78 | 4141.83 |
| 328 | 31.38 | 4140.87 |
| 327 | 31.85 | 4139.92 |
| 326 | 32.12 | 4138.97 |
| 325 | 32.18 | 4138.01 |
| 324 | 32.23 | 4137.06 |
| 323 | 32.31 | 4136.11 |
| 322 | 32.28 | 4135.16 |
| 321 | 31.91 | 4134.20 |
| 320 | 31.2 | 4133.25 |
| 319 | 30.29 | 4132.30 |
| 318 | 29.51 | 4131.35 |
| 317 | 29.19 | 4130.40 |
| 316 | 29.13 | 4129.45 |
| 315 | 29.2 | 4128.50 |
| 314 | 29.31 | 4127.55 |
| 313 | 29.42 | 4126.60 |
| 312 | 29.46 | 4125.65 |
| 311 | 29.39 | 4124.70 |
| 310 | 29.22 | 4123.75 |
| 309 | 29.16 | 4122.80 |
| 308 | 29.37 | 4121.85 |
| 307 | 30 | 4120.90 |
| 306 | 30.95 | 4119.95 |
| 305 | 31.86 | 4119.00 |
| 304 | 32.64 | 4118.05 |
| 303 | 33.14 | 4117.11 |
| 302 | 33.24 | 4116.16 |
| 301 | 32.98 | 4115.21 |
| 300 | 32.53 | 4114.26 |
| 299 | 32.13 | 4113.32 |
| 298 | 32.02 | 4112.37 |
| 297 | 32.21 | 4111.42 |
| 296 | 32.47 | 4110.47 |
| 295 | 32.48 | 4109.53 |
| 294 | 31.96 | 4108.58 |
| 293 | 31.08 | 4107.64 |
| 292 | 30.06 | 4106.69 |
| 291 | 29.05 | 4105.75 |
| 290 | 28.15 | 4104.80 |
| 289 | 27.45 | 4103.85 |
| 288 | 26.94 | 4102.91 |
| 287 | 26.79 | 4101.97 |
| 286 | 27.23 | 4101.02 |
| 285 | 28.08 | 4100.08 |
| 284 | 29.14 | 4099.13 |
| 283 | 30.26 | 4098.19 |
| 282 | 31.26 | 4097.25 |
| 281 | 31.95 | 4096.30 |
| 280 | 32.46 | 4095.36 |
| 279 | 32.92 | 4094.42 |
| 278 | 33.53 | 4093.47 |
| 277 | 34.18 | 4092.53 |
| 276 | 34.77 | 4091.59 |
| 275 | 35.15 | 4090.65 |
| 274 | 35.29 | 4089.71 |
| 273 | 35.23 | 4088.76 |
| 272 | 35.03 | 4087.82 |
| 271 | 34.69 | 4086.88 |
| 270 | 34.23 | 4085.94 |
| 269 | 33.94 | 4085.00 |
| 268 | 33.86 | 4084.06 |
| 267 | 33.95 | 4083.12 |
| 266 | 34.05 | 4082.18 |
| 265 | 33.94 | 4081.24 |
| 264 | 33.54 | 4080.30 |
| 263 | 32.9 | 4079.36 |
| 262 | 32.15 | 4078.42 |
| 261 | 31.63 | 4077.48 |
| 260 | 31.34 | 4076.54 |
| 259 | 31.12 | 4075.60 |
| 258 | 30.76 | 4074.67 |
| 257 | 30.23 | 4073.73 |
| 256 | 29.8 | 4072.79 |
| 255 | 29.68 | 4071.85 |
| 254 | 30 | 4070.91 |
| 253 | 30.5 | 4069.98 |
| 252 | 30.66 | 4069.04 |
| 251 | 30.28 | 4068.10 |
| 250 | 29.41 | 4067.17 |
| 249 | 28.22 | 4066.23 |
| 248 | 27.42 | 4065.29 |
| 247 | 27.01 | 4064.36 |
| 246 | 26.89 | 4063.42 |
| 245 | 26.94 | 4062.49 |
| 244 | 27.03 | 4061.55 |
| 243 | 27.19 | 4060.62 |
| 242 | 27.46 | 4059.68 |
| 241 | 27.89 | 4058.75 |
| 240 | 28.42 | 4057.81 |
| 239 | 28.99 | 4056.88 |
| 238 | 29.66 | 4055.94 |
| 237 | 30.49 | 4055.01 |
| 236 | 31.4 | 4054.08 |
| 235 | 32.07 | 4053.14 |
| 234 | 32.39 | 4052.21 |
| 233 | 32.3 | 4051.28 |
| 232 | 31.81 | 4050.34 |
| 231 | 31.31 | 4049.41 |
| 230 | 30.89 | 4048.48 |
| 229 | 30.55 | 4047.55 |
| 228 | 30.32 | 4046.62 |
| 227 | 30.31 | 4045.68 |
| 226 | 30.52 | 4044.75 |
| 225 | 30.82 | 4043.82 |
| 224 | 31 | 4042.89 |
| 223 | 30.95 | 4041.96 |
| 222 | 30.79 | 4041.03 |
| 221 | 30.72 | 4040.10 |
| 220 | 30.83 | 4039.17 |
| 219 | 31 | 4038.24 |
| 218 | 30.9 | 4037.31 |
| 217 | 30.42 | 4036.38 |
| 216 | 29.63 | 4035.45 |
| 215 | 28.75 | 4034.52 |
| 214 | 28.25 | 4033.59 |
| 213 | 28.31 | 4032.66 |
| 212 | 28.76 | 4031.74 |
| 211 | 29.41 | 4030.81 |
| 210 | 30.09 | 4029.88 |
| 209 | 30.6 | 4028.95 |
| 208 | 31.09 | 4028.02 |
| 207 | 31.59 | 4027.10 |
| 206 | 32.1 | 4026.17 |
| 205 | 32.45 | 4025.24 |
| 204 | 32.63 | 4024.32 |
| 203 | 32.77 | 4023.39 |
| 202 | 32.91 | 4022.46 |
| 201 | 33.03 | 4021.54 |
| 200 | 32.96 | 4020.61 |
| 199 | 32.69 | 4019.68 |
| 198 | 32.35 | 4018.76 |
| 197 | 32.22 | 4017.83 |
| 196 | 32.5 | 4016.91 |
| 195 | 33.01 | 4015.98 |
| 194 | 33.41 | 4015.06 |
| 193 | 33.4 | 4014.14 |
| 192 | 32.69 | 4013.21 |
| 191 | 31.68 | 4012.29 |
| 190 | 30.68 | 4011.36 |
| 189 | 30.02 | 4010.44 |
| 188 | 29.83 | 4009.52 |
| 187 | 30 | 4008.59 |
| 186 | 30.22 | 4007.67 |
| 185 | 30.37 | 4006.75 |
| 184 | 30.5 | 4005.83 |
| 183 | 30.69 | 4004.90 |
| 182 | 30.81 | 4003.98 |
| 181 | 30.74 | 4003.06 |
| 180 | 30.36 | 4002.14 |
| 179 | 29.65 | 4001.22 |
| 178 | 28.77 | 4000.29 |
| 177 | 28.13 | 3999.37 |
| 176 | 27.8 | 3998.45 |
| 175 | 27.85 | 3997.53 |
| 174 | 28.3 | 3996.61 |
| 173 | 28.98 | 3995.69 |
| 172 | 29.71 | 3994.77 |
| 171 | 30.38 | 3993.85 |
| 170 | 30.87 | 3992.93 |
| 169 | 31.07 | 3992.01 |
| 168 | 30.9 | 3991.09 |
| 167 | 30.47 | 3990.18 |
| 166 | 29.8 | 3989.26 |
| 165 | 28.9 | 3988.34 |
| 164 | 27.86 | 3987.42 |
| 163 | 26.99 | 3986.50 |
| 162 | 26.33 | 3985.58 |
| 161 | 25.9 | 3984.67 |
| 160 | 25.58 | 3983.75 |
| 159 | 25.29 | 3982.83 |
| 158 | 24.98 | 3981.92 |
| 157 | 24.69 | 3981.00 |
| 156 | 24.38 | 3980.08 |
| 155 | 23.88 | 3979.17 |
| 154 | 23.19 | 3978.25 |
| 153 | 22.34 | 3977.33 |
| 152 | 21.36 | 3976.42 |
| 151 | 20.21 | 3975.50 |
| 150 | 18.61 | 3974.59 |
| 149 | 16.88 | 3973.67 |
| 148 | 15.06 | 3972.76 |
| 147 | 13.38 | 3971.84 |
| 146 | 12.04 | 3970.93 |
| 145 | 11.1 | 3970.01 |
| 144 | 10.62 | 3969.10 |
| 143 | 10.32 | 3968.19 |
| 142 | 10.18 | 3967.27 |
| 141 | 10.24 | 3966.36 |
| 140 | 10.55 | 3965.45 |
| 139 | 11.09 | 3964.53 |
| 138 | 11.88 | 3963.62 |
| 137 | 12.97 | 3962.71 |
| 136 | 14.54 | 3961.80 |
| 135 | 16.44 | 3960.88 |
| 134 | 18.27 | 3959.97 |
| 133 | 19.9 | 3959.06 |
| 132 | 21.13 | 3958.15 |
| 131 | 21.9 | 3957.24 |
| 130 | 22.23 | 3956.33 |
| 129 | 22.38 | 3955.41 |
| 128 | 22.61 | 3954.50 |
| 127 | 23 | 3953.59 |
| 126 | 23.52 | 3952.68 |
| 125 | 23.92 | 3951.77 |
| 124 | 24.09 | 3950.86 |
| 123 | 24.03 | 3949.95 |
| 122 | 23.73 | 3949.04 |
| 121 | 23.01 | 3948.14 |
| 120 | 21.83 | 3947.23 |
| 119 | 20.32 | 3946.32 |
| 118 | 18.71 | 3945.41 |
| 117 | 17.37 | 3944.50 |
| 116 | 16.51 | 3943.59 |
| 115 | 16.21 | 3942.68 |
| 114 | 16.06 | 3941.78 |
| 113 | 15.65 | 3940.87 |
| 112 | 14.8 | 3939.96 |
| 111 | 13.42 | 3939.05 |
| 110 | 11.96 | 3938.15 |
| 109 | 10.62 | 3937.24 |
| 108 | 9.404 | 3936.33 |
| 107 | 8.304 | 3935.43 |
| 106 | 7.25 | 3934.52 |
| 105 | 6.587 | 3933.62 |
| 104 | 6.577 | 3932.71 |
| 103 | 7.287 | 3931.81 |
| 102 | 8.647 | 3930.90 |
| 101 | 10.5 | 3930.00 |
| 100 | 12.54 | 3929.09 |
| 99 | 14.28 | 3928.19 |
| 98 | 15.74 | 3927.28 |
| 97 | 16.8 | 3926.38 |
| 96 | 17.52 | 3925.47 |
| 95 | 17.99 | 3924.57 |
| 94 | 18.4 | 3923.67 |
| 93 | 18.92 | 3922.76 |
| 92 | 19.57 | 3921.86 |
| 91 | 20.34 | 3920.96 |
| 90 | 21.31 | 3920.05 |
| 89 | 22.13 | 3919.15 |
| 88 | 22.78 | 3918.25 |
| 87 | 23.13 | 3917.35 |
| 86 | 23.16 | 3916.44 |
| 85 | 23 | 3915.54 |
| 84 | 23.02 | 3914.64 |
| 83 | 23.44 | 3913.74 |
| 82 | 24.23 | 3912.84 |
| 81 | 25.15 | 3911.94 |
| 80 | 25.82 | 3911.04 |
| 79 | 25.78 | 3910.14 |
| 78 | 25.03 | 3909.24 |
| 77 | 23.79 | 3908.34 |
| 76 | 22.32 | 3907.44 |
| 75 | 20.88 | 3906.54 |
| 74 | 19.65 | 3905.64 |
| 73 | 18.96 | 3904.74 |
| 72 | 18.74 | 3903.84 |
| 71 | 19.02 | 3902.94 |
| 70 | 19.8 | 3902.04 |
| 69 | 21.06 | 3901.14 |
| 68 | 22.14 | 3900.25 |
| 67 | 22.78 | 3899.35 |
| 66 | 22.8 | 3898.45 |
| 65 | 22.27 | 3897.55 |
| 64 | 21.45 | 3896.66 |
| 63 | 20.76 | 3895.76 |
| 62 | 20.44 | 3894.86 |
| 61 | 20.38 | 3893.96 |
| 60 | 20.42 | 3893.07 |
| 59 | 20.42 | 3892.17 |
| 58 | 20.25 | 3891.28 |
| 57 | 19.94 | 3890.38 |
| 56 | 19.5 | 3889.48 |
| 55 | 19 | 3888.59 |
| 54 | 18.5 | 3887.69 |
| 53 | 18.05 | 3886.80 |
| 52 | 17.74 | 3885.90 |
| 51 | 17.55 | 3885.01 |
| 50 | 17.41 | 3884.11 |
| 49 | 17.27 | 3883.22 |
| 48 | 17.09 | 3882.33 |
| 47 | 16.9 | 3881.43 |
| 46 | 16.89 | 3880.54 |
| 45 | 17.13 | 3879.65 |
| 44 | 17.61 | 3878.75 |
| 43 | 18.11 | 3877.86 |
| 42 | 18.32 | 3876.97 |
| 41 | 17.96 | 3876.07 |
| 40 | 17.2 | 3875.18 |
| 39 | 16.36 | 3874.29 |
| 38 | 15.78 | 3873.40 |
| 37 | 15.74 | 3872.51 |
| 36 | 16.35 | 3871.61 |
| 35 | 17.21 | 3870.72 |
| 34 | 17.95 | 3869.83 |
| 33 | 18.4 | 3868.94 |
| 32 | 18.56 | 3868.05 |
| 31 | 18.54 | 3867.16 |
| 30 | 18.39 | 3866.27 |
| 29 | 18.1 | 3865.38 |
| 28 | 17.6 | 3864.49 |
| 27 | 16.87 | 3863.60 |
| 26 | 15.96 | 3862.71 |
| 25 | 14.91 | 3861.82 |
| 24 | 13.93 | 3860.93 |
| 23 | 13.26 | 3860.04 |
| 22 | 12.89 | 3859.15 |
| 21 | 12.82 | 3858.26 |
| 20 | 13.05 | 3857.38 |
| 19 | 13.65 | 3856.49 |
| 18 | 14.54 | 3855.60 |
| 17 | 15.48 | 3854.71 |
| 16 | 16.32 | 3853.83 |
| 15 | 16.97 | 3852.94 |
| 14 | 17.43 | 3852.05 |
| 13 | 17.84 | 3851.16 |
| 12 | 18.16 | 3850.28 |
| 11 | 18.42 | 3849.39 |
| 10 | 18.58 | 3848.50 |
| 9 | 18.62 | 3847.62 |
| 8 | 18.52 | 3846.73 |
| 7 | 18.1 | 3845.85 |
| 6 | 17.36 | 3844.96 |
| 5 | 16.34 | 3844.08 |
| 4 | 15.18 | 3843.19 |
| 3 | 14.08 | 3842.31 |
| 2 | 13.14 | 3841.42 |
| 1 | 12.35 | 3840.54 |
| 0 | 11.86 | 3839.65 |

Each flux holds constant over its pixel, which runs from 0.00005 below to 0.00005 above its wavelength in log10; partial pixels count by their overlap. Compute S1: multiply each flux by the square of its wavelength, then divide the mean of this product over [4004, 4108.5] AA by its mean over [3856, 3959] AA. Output 1.82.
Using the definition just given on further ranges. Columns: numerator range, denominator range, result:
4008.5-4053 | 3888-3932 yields 1.65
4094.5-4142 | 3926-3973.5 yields 2.16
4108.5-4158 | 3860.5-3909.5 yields 1.86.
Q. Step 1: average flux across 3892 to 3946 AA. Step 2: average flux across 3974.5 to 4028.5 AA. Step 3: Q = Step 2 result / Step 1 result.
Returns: 1.61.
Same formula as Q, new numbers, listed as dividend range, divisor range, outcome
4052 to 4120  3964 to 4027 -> 1.18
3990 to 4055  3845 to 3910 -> 1.69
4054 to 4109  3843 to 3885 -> 1.84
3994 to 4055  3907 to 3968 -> 1.73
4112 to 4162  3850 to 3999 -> 1.62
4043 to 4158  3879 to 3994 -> 1.59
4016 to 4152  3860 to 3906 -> 1.67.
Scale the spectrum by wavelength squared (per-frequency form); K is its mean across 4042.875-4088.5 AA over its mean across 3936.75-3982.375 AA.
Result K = 1.81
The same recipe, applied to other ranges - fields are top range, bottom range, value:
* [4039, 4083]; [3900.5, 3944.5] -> 1.85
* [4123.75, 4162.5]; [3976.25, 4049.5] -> 1.10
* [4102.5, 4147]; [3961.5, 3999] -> 1.52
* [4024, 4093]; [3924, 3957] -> 2.01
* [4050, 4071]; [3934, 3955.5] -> 1.75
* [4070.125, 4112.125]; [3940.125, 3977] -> 1.93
